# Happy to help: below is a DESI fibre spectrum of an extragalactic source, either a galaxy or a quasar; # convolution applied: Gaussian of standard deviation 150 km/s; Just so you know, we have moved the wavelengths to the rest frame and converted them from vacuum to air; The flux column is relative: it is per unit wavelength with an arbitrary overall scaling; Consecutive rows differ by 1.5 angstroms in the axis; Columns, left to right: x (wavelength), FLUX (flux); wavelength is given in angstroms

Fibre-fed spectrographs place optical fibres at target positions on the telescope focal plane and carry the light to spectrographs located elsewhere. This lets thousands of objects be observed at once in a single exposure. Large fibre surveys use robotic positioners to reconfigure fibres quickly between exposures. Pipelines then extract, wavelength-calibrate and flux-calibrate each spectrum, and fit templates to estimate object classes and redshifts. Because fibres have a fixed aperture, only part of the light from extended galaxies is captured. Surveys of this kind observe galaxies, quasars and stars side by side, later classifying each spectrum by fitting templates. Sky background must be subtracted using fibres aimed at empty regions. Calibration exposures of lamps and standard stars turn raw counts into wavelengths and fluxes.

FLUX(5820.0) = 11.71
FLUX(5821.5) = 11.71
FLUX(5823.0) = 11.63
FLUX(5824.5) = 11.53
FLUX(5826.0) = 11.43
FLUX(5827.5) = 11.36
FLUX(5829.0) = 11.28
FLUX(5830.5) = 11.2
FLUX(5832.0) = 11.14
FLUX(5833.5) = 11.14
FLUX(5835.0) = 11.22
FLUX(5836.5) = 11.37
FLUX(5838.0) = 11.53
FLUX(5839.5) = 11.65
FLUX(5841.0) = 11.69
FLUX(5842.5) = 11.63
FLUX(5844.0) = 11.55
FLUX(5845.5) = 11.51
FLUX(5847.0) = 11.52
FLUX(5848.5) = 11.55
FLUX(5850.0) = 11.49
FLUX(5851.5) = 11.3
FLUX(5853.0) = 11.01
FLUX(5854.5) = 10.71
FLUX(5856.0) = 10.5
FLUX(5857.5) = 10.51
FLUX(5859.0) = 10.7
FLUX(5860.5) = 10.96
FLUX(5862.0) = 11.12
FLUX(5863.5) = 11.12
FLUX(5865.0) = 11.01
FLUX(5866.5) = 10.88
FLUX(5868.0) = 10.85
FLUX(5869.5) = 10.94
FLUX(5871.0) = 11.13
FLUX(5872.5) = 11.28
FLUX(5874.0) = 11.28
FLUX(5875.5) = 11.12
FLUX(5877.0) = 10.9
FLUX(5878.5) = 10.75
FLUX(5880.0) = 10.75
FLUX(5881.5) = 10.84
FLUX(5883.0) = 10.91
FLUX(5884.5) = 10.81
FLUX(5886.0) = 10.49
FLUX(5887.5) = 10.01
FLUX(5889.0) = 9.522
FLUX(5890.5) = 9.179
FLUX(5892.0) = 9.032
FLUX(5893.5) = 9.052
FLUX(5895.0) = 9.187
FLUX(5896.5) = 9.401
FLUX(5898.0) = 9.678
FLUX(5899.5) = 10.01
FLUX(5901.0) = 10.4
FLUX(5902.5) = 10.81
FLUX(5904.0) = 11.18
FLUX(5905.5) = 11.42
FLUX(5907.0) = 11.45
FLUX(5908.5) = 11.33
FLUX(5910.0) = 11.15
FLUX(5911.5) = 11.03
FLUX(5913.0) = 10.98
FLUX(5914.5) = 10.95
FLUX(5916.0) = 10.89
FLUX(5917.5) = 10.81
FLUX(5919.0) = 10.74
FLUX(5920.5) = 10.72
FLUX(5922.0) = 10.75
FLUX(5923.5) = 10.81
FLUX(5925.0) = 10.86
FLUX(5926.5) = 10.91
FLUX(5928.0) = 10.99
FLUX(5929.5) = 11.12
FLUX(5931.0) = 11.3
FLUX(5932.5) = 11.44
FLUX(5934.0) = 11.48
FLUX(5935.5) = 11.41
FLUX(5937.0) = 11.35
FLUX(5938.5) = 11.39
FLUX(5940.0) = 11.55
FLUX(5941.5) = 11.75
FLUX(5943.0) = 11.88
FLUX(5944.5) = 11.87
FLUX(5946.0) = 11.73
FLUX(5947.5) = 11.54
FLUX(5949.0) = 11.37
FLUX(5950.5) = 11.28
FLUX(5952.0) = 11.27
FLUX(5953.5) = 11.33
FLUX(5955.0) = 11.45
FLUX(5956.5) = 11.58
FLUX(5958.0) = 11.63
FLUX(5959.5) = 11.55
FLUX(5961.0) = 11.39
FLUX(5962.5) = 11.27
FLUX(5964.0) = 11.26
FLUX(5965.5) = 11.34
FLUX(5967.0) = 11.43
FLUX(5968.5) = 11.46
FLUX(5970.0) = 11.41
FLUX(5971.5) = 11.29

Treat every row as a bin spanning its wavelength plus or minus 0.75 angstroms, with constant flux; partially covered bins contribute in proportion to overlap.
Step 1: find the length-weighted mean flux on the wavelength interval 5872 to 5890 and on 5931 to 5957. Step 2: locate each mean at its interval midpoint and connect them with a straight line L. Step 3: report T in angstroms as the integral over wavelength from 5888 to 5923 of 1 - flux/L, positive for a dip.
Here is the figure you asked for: 1.9 angstroms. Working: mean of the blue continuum 10.7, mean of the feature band 10.4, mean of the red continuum 11.5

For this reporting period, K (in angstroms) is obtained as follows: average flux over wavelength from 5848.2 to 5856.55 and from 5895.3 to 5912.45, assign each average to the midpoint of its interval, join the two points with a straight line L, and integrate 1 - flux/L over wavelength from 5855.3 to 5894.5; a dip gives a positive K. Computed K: 1.1 angstroms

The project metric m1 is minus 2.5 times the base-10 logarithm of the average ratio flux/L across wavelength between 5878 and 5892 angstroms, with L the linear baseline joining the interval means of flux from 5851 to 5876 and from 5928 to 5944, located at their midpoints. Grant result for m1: 0.08 mag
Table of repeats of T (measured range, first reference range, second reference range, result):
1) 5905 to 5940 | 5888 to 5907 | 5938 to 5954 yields -1.1 angstroms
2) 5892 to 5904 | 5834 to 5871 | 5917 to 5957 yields 1.5 angstroms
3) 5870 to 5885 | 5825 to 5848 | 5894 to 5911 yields -0.2 angstroms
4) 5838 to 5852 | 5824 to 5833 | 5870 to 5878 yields -0.4 angstroms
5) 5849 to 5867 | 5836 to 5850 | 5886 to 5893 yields -0.1 angstroms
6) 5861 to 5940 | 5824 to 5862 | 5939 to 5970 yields 4.3 angstroms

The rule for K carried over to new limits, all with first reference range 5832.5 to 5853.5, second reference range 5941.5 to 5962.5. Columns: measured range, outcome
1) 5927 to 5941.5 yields 0.20 angstroms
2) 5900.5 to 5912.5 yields 0.40 angstroms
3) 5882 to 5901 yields 2.76 angstroms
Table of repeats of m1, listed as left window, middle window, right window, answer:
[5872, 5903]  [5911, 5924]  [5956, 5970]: -0.01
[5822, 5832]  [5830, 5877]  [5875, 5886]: -0.01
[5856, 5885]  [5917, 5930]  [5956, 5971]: 0.04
